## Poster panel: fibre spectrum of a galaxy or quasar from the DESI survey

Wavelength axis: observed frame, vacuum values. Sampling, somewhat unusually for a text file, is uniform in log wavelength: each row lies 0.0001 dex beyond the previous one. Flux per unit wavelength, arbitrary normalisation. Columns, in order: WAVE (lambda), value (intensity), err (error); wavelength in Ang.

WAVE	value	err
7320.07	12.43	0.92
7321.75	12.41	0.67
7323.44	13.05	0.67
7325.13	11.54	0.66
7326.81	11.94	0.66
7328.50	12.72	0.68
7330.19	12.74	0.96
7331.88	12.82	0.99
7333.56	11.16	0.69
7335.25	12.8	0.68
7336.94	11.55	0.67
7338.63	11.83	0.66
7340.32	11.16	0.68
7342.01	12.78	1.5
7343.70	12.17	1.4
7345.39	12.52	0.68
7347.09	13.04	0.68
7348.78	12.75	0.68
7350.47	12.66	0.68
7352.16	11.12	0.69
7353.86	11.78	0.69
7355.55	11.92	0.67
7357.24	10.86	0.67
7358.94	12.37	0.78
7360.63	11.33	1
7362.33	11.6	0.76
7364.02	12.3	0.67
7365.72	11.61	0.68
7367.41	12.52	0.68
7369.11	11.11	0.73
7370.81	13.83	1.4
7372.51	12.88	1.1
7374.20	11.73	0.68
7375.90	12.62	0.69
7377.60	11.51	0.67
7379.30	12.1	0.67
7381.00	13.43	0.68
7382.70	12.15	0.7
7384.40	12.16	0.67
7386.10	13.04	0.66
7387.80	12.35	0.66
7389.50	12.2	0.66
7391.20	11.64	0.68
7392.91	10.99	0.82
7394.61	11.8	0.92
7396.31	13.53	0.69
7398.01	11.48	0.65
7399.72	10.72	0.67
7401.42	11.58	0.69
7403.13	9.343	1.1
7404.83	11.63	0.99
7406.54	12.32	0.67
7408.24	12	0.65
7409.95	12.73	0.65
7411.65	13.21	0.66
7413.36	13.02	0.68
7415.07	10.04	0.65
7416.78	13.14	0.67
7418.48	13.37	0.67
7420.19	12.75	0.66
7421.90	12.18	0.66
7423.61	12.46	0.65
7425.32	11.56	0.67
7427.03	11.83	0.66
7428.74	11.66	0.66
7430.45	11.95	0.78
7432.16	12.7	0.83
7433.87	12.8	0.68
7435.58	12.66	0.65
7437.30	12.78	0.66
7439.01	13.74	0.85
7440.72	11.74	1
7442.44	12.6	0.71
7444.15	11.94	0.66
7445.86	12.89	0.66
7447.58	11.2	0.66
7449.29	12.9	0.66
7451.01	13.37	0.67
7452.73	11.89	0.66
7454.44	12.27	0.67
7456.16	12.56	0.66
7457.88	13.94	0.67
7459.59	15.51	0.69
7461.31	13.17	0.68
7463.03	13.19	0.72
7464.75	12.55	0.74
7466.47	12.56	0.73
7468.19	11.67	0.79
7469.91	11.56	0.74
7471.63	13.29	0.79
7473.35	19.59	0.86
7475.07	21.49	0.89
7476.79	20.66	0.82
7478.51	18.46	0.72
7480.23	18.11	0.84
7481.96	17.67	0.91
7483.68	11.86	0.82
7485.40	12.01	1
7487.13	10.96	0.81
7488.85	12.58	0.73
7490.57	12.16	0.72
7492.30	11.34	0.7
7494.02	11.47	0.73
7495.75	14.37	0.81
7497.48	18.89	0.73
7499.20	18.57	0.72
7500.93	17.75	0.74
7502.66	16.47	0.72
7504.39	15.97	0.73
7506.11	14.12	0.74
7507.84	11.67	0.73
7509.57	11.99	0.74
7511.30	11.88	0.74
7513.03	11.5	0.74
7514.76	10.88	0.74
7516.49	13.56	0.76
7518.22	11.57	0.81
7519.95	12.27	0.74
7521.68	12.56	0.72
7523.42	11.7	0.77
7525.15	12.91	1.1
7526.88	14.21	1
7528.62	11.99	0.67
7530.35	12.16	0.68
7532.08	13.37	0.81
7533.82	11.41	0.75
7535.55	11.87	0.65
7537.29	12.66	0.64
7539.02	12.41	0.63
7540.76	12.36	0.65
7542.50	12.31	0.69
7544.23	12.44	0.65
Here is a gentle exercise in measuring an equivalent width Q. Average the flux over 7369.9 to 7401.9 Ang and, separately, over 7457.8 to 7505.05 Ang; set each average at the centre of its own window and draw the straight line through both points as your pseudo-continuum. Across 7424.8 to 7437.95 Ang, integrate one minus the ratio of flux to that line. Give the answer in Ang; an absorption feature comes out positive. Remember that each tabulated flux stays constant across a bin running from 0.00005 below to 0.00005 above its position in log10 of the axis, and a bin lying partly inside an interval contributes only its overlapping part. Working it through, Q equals 1.2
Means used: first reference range 12.2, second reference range 14.9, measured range 12.2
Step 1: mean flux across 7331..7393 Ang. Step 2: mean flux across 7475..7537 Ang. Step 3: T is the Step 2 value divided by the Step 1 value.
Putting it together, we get 1.14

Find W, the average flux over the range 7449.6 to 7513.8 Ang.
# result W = 14.3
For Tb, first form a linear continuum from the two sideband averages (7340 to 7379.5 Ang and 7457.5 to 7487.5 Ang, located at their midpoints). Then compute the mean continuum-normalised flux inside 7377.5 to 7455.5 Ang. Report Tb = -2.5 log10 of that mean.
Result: 0.112 mag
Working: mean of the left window 12.1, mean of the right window 15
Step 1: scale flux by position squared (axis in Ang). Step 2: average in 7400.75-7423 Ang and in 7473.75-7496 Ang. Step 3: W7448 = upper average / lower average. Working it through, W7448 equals 1.26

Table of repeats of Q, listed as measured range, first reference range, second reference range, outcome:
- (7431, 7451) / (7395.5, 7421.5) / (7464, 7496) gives 0.9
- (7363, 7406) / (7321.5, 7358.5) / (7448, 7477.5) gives 2.9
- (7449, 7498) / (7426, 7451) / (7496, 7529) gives -4.3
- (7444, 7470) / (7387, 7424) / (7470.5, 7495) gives 2.4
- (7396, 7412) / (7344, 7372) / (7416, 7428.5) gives 0.8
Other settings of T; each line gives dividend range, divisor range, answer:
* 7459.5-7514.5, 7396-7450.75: 1.19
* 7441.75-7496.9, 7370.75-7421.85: 1.14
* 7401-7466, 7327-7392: 1.02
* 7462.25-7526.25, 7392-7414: 1.19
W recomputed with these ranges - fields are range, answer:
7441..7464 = 12.8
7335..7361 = 12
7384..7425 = 12.1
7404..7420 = 12.4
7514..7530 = 12.4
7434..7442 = 12.7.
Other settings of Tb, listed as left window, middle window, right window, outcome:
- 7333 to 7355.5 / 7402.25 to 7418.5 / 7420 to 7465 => 0.04 mag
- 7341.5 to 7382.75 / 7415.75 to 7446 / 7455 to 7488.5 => 0.11 mag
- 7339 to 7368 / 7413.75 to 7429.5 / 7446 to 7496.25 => 0.08 mag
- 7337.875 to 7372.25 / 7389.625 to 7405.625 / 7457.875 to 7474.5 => 0.12 mag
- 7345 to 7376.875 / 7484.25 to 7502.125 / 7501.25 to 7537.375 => -0.11 mag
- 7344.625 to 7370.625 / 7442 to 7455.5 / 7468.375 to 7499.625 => 0.15 mag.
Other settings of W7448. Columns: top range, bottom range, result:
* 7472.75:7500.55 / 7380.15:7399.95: 1.32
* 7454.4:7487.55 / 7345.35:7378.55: 1.26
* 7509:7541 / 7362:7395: 1.05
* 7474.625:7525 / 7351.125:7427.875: 1.21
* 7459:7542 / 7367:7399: 1.16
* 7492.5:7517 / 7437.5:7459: 1.14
